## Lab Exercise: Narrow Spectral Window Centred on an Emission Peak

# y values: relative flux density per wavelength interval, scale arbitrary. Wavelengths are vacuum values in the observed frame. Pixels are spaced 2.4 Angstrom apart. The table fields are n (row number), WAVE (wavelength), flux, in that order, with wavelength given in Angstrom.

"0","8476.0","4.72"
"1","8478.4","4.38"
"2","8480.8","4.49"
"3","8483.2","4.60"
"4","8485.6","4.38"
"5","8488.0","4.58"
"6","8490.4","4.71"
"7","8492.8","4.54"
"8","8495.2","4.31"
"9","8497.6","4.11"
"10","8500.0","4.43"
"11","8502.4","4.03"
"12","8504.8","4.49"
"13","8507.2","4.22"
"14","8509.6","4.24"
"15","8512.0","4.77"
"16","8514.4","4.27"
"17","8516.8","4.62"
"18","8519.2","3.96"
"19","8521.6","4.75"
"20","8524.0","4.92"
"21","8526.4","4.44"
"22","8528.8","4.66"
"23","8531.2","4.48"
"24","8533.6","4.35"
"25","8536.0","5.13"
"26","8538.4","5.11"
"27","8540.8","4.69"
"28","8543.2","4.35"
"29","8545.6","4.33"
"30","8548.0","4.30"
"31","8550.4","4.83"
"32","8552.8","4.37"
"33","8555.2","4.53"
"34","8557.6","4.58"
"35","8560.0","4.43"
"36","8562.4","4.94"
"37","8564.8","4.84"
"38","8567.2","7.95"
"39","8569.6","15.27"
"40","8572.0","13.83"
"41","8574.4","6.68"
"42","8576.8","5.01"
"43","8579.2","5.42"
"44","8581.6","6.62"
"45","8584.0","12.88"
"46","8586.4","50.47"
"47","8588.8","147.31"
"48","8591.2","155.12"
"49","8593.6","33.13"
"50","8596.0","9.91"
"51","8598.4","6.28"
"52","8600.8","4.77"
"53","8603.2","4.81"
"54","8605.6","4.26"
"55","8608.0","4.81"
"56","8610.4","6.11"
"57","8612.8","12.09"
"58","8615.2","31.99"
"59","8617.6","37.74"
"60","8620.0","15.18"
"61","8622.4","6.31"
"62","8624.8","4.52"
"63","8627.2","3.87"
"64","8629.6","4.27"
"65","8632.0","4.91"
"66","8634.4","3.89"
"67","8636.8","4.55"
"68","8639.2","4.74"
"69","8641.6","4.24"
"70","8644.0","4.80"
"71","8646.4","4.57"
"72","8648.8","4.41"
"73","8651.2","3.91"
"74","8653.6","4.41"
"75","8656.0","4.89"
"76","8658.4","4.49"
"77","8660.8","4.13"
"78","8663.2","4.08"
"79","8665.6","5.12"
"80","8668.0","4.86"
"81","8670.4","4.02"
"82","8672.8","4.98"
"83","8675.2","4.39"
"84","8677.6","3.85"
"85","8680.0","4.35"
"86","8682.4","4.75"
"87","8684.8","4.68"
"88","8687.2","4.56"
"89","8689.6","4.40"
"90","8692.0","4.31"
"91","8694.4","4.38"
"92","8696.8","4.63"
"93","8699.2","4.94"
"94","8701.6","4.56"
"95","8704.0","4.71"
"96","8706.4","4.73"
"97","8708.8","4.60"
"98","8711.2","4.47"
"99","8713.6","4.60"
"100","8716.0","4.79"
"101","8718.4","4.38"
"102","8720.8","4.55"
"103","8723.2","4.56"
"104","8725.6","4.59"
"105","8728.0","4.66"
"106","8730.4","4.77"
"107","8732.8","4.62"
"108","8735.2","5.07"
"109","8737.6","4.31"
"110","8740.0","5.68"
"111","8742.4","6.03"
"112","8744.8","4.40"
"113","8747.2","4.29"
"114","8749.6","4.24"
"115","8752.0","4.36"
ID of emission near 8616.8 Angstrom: [N II]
